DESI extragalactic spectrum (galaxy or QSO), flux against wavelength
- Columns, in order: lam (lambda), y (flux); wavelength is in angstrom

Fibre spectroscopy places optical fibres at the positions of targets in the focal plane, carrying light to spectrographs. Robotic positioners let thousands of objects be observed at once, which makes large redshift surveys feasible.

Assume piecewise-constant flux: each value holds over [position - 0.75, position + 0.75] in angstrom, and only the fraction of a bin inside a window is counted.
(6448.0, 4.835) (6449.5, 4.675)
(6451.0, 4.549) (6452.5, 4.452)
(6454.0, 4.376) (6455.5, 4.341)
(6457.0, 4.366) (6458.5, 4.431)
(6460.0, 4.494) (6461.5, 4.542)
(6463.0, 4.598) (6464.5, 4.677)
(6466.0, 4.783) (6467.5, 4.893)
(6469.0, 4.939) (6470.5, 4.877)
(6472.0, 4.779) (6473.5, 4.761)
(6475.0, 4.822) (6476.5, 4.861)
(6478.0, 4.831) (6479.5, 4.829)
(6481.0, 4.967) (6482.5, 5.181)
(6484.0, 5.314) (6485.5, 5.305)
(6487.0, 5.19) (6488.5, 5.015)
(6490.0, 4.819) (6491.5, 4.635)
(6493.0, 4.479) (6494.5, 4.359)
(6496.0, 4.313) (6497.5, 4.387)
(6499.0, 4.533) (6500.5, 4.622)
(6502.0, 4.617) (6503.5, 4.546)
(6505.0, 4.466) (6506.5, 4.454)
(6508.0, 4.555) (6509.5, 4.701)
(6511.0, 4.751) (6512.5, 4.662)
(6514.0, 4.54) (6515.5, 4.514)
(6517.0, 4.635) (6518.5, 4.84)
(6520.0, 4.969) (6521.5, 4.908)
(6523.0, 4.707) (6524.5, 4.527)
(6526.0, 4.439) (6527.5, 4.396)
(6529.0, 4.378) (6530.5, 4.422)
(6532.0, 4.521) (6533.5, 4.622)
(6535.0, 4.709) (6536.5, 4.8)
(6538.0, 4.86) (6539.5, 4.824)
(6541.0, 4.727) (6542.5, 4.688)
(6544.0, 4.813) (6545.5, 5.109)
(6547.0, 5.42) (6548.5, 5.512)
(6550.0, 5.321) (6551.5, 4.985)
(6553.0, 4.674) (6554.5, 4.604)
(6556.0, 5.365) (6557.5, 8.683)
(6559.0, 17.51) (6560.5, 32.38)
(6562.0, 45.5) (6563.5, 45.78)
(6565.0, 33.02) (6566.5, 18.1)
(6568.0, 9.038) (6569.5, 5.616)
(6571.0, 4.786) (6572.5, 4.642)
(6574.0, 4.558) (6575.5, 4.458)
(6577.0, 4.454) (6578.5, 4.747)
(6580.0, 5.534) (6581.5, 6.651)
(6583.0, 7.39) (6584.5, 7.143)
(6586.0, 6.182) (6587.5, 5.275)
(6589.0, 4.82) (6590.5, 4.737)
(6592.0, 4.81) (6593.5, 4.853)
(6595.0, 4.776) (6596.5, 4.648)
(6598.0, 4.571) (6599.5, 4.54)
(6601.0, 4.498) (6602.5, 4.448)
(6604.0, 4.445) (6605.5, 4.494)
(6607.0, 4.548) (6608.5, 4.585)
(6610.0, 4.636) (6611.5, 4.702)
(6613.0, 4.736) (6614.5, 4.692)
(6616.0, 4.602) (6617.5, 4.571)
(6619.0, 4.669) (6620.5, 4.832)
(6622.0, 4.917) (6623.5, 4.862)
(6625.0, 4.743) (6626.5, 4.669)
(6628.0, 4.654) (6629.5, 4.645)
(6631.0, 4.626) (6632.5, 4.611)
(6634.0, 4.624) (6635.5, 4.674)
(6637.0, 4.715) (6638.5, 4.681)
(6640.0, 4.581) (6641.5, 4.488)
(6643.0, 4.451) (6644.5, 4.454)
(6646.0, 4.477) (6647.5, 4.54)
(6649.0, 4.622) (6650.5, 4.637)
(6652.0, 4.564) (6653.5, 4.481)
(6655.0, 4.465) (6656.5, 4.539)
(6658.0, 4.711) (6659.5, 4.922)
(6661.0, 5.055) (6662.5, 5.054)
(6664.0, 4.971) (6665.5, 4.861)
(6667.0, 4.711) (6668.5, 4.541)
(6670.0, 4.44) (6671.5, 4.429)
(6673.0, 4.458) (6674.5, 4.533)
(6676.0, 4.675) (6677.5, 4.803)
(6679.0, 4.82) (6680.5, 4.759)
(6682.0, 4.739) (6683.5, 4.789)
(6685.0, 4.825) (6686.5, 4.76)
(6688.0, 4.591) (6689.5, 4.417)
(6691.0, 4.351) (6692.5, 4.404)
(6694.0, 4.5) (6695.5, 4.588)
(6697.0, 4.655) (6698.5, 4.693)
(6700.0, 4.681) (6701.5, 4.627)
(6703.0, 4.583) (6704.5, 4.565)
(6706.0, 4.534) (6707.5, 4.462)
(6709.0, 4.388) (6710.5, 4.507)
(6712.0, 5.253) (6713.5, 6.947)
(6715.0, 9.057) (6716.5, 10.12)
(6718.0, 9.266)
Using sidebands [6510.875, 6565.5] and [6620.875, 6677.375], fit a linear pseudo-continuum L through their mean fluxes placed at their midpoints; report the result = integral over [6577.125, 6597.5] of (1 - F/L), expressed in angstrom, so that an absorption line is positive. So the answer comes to 4.53 angstrom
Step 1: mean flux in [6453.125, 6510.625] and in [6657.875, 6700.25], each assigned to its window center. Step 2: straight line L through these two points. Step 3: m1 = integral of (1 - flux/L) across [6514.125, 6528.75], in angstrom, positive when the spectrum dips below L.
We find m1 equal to 0.2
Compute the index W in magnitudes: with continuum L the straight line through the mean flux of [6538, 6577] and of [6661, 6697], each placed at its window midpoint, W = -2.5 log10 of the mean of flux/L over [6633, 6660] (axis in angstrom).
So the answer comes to 0.37 mag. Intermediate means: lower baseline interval 11.5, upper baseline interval 4.66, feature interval 4.59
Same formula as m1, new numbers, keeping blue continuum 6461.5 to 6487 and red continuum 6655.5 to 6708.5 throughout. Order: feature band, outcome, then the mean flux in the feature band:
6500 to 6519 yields 0.99 angstrom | 4.6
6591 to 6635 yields 0.75 angstrom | 4.66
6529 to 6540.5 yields 0.40 angstrom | 4.66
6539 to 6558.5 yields -2.59 angstrom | 5.45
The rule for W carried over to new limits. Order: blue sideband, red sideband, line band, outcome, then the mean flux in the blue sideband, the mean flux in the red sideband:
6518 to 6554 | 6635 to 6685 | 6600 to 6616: 0.032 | 4.8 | 4.66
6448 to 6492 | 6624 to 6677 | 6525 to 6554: -0.018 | 4.77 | 4.64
